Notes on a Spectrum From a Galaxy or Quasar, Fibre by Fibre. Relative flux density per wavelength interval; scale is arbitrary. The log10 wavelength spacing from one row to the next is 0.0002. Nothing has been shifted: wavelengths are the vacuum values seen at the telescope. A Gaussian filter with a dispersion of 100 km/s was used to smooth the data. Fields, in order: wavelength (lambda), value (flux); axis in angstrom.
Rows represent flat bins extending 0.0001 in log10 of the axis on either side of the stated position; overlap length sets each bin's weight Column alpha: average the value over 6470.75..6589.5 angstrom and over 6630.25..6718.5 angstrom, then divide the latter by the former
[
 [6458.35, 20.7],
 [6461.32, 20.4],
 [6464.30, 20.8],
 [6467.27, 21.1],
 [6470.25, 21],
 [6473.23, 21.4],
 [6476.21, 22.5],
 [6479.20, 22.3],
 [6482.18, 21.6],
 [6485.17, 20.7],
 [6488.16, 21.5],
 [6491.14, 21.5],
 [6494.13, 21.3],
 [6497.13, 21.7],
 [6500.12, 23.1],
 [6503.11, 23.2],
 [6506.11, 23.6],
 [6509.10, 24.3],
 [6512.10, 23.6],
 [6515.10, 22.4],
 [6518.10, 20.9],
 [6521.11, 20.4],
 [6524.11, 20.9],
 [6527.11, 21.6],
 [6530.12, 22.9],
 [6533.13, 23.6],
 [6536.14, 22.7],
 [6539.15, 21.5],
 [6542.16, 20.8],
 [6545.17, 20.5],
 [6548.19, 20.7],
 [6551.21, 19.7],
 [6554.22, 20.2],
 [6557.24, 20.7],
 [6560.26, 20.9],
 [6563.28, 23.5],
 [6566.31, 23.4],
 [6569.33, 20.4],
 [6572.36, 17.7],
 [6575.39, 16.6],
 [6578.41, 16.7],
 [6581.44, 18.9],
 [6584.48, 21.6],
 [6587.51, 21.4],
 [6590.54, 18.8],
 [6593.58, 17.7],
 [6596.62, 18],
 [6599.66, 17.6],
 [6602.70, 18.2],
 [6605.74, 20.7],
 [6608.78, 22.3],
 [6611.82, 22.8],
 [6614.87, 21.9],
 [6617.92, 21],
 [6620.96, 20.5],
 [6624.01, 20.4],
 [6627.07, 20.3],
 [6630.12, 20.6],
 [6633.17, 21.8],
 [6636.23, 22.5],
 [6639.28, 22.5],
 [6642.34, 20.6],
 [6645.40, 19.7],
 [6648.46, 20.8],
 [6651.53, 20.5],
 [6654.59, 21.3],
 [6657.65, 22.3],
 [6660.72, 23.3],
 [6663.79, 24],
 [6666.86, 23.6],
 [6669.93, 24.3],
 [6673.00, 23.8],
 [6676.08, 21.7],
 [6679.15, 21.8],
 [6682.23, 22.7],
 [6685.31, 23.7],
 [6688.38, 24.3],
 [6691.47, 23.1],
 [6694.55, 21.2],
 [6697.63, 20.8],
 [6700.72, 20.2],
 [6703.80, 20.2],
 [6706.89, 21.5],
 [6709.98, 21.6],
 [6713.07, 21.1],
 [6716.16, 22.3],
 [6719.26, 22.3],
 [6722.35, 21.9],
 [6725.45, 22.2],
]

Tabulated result 1.03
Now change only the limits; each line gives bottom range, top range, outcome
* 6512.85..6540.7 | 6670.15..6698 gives 1.04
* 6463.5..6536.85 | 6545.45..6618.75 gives 0.91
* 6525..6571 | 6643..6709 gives 1.03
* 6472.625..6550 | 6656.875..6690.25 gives 1.06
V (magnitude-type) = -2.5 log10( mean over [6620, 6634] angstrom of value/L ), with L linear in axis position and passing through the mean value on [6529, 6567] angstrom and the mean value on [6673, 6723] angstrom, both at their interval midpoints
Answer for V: 0.06 mag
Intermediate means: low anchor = 21.6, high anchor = 22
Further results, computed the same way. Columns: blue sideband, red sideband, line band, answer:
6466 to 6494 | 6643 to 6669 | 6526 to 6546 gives -0.02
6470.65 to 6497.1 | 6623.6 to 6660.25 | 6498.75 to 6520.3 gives -0.07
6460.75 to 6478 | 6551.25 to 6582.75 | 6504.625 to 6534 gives -0.09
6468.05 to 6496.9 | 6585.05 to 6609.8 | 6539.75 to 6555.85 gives -0.01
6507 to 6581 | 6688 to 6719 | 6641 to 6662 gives 0.01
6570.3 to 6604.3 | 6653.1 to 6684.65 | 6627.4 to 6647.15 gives 0.00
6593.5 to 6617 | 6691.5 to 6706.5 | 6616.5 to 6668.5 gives -0.06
